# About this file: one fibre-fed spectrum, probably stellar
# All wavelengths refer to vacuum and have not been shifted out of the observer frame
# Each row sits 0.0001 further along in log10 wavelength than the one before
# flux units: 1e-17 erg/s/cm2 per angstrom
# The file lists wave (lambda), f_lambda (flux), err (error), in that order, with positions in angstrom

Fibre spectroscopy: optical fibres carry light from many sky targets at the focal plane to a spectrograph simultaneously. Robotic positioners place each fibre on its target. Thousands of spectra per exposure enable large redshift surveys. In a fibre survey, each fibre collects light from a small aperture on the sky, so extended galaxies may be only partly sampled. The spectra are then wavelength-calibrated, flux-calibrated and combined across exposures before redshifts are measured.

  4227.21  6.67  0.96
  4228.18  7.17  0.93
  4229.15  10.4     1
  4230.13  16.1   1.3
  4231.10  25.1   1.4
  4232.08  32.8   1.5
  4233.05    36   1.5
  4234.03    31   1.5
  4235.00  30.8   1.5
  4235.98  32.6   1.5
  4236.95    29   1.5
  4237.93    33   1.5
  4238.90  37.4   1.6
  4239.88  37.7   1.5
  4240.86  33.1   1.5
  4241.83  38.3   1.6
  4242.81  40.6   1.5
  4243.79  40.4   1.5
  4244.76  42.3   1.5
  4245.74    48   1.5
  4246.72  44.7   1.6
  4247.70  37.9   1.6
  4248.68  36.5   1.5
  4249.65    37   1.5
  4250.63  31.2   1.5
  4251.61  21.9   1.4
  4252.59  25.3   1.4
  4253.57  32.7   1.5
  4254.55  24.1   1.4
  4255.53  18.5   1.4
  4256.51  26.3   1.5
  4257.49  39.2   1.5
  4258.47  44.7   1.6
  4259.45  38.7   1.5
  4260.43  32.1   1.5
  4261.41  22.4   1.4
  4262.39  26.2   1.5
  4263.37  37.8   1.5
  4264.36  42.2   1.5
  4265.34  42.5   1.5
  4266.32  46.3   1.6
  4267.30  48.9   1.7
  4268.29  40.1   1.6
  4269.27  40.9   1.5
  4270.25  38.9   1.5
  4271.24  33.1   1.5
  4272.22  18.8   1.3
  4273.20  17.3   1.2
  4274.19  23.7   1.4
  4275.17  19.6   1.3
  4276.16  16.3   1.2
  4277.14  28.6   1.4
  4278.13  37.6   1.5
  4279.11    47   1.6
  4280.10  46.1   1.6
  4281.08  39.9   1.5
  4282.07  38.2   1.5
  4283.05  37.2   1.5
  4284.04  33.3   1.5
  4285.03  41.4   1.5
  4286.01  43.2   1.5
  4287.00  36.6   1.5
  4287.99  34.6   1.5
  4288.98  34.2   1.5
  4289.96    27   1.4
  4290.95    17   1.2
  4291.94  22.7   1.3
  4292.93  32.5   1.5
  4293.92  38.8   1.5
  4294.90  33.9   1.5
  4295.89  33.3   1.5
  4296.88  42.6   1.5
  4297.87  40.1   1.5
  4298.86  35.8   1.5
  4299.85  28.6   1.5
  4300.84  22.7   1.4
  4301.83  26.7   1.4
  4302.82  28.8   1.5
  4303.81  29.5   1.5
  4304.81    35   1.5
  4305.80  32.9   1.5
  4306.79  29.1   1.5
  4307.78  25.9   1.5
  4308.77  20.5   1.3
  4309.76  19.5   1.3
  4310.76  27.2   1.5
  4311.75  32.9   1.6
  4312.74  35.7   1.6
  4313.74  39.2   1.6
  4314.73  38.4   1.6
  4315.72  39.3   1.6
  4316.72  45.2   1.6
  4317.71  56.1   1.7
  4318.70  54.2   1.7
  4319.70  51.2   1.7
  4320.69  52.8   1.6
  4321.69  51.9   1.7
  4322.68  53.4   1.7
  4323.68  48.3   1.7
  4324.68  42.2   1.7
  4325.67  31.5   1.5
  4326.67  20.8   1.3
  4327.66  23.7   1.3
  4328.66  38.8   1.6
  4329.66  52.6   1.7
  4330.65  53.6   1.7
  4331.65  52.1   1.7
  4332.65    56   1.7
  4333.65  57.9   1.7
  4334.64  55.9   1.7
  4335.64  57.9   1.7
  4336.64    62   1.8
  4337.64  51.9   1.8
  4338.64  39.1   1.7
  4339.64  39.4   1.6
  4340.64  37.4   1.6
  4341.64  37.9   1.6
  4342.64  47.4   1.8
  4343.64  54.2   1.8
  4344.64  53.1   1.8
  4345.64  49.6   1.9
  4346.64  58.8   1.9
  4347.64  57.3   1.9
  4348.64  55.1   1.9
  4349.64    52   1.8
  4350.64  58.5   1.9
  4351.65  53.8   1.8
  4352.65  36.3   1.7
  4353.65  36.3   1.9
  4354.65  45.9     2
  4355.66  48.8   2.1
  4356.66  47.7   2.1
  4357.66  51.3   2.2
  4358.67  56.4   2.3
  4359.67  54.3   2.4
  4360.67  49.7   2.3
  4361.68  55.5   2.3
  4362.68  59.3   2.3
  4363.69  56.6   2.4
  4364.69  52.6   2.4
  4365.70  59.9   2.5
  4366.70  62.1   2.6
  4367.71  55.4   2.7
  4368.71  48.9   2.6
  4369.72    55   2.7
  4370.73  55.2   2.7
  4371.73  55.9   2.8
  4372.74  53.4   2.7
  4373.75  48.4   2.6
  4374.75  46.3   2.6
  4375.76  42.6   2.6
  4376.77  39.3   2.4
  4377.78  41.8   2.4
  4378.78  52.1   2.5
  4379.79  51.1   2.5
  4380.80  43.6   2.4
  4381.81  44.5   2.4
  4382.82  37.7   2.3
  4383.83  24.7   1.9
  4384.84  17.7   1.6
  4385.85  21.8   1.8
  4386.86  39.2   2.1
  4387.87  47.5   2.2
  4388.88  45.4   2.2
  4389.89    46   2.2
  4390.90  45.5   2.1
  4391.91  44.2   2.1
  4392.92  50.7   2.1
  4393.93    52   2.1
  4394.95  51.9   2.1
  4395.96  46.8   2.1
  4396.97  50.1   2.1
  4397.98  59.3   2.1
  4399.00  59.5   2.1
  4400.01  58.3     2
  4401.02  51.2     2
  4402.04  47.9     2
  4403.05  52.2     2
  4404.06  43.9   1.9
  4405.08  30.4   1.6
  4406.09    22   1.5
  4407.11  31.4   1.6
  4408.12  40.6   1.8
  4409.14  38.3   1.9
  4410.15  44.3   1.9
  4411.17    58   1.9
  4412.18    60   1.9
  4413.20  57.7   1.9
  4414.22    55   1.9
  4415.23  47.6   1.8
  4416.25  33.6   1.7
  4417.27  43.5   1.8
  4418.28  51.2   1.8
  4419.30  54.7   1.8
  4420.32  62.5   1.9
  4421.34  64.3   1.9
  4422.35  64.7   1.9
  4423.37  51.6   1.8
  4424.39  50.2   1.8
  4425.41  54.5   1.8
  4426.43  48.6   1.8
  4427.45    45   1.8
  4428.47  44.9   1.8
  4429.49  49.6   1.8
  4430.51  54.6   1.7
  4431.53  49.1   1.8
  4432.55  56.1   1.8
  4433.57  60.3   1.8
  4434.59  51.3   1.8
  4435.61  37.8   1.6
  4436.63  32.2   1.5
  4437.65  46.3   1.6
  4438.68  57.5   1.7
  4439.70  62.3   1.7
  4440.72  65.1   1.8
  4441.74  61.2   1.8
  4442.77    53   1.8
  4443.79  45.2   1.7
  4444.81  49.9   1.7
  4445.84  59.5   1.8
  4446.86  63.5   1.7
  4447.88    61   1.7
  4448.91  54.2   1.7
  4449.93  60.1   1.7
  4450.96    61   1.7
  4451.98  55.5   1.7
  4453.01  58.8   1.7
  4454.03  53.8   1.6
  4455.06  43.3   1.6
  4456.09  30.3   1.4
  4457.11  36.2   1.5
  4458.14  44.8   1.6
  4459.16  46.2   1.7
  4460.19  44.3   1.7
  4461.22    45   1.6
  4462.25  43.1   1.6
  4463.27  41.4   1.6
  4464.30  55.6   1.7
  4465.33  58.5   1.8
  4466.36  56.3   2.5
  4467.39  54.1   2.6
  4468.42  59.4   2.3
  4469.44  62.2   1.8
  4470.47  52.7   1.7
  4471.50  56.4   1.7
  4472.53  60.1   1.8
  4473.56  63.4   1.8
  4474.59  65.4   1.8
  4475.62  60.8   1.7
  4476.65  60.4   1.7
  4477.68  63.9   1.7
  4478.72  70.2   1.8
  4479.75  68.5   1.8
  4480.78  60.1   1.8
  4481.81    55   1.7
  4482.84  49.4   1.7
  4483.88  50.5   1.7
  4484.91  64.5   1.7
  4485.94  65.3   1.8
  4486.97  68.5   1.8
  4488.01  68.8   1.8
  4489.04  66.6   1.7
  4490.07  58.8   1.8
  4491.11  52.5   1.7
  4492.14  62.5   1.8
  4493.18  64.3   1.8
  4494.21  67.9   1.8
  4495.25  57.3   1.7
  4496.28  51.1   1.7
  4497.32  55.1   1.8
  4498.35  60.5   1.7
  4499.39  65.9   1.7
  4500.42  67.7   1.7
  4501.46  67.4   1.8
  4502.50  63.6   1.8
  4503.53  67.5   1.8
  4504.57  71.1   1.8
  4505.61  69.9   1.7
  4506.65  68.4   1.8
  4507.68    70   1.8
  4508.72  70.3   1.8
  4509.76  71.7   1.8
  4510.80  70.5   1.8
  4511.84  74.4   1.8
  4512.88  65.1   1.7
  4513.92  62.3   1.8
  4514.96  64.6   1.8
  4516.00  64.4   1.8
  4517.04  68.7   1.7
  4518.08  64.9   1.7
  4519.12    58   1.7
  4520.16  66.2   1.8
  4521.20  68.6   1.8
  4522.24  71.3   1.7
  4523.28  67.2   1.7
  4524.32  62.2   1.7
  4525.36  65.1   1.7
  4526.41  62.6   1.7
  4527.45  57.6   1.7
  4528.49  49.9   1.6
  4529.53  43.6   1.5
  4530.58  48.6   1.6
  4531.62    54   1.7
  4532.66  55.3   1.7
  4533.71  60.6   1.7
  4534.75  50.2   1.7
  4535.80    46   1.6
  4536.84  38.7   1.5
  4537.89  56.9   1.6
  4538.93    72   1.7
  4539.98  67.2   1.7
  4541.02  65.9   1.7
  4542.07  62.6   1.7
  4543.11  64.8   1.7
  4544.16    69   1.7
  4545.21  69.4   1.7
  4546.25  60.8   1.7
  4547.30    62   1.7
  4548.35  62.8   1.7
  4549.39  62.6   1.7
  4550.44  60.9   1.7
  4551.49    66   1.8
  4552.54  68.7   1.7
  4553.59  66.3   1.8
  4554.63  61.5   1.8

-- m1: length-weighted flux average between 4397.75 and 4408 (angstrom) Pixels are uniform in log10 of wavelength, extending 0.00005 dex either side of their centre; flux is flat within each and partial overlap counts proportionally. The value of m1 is 45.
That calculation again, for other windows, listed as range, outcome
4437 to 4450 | 56.5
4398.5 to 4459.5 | 50.5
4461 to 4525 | 62.3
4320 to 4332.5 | 43.9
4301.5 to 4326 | 38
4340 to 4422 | 48.3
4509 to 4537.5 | 60.5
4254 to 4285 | 33.9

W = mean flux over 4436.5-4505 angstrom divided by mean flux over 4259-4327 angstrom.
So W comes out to 1.6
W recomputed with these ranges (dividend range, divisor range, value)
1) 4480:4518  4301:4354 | 1.48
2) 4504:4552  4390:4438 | 1.28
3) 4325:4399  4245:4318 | 1.43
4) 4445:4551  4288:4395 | 1.37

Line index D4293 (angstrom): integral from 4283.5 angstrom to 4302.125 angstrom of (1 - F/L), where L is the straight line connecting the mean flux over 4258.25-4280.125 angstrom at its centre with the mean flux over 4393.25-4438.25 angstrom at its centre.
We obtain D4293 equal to 1.7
